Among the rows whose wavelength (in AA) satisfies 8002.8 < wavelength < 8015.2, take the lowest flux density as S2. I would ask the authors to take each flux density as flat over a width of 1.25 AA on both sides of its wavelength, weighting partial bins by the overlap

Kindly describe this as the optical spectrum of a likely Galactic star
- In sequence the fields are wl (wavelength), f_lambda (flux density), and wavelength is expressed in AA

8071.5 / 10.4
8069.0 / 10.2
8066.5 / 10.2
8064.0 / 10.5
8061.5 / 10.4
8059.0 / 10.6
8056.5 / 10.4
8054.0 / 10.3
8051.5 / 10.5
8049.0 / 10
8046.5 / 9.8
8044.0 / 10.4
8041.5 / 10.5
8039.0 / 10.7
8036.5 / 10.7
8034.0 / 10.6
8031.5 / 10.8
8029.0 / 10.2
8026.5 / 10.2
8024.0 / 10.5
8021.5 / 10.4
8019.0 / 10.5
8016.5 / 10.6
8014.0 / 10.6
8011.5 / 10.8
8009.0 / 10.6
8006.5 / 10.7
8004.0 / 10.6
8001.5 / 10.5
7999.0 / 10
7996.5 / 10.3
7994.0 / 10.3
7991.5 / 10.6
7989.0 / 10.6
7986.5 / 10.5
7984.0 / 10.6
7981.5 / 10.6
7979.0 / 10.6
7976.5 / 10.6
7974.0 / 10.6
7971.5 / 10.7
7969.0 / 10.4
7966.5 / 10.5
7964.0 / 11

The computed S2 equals 10.6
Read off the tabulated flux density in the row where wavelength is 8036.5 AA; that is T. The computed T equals 10.7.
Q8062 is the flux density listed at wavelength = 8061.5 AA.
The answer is 10.4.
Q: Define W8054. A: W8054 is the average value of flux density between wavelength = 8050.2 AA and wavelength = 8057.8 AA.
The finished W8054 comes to 10.4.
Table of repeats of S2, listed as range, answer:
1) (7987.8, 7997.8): 10.3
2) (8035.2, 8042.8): 10.5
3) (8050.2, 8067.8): 10.2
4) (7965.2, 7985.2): 10.4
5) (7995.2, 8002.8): 10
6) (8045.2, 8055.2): 9.8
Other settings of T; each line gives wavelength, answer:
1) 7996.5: 10.3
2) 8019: 10.5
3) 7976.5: 10.6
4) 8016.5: 10.6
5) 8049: 10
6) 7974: 10.6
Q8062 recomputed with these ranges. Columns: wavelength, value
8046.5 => 9.8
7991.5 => 10.6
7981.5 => 10.6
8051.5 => 10.5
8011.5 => 10.8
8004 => 10.6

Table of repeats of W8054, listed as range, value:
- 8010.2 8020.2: 10.6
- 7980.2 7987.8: 10.6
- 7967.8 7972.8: 10.6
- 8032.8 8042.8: 10.6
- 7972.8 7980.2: 10.6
